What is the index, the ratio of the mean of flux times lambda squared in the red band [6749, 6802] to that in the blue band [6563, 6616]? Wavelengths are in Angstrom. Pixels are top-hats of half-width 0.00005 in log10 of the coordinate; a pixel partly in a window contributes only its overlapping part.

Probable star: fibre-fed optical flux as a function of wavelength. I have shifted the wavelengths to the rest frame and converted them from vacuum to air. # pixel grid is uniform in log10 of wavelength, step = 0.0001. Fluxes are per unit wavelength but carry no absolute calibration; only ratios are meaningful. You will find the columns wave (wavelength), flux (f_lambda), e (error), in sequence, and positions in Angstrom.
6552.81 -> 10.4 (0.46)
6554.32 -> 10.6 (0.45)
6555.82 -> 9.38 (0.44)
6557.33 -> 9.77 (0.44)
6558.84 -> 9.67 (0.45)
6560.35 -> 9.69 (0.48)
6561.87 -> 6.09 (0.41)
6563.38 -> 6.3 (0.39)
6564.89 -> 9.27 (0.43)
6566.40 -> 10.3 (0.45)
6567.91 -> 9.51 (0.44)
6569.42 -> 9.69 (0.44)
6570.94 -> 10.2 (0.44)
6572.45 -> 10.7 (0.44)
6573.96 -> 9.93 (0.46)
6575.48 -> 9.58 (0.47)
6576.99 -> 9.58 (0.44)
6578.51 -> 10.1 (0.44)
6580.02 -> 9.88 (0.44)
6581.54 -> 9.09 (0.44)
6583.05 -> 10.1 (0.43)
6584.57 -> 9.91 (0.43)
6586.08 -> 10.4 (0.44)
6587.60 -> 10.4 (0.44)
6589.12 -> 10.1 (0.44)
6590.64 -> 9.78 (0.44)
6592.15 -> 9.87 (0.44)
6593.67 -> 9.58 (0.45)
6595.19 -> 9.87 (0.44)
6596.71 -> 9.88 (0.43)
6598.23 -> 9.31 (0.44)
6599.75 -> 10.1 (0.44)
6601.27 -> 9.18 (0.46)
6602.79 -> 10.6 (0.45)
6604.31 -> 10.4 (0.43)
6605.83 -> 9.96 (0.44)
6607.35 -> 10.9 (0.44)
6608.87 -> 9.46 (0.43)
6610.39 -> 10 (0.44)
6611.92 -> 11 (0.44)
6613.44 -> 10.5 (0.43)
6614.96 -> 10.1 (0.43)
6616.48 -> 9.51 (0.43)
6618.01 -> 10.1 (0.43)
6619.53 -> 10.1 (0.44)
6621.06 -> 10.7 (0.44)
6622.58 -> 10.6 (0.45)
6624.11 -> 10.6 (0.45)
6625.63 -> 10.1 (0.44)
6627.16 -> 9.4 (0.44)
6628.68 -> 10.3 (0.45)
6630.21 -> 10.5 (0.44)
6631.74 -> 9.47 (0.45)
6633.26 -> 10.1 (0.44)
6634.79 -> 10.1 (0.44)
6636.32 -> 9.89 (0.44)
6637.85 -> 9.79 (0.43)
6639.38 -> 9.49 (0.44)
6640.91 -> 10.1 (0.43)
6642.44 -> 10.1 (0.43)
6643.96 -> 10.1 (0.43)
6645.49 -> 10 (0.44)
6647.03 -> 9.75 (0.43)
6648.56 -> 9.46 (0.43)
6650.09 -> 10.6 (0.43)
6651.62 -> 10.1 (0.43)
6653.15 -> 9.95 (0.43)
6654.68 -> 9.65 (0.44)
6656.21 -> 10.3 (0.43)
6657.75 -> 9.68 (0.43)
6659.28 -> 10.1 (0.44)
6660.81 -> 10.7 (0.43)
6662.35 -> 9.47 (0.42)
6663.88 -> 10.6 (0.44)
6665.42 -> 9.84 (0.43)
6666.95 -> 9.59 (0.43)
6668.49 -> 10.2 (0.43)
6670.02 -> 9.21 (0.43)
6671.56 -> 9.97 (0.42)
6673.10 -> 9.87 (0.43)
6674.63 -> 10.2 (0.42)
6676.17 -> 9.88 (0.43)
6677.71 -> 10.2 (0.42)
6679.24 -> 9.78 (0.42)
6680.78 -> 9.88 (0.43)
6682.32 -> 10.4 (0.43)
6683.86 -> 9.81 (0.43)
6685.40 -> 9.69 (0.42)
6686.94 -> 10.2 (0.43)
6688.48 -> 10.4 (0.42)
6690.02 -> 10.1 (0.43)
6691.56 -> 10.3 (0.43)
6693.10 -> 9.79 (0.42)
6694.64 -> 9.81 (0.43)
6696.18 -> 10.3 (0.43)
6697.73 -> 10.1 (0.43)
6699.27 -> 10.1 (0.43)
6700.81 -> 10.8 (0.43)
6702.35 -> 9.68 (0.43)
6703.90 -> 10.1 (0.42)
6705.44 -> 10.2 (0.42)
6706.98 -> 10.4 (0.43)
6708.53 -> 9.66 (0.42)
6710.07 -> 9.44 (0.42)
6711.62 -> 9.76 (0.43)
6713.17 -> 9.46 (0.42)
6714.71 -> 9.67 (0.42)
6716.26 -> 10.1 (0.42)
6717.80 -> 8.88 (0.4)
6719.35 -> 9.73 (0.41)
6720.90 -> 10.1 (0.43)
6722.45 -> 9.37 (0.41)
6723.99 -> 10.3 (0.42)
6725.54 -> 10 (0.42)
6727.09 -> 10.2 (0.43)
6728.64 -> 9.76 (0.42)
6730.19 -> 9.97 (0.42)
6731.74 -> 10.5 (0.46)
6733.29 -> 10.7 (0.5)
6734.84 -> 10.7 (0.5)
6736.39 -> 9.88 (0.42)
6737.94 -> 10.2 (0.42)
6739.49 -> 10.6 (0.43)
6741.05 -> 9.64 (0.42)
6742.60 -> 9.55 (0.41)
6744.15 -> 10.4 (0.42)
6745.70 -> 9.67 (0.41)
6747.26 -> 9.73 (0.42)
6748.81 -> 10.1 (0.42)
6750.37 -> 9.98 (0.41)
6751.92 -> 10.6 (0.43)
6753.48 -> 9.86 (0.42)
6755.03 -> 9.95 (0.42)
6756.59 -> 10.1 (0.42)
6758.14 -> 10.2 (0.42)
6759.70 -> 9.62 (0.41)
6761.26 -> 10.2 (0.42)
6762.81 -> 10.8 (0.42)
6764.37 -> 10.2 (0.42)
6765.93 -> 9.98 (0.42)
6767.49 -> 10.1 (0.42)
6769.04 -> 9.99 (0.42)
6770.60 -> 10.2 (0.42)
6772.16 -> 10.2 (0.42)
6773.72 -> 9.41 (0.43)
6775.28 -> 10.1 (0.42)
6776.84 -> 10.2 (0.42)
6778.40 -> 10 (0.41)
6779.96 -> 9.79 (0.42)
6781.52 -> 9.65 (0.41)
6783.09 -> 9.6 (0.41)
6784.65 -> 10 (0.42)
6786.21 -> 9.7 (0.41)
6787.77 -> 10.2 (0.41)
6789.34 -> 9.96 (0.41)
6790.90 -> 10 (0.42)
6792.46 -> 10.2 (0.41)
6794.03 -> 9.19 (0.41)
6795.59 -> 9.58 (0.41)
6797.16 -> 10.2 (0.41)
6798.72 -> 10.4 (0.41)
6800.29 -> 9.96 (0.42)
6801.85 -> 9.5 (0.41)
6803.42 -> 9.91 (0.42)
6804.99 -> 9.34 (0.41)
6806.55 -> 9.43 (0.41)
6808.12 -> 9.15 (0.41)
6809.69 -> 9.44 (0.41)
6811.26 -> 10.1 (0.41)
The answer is 1.1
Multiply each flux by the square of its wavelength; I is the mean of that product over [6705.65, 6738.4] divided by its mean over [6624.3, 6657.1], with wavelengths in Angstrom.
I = 1.02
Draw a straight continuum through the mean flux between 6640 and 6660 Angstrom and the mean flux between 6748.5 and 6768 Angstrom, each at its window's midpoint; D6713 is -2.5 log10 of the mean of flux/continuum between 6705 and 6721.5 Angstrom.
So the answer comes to 0.04 mag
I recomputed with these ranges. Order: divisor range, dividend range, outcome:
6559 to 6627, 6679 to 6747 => 1.05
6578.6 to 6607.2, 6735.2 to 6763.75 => 1.06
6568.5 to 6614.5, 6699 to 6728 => 1.03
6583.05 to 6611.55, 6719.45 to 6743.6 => 1.05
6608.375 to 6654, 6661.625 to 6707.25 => 1.01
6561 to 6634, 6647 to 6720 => 1.04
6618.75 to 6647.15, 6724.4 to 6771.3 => 1.04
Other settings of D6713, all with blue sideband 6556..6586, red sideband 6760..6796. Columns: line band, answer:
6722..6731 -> -0.013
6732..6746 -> -0.034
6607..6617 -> -0.071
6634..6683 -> -0.032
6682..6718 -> -0.022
